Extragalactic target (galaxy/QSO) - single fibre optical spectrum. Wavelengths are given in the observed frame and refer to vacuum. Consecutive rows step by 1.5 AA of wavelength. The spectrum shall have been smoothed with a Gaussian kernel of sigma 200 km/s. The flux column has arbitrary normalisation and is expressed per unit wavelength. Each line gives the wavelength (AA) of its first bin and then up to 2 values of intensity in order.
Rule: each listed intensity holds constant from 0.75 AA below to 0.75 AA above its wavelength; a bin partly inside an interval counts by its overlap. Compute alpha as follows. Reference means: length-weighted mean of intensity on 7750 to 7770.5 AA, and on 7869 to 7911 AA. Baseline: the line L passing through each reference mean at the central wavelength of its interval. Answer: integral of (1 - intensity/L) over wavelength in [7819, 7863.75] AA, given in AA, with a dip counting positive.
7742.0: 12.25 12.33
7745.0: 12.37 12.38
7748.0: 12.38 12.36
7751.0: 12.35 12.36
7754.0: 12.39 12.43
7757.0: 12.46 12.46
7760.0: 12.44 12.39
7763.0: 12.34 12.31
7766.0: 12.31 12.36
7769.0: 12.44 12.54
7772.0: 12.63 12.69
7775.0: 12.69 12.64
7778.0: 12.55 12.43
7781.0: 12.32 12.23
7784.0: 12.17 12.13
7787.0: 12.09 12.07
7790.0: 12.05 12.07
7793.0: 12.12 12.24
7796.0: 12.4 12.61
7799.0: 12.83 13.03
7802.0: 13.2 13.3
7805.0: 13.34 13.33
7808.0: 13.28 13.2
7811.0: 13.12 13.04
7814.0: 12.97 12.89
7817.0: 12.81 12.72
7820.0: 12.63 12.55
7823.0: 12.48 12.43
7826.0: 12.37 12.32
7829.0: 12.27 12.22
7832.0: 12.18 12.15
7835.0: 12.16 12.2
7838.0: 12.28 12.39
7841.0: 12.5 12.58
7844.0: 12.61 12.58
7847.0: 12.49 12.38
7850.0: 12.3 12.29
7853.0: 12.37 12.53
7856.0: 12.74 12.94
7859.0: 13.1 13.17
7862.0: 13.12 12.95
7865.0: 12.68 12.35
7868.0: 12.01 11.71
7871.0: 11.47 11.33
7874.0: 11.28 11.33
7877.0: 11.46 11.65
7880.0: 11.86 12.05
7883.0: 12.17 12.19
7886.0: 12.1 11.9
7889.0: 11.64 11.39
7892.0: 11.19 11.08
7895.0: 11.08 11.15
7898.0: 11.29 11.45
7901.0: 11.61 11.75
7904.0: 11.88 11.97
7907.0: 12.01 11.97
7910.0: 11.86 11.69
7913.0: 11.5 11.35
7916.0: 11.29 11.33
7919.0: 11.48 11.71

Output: -2.2 AA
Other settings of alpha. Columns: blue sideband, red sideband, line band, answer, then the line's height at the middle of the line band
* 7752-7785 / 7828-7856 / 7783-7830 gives -0.9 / 12.4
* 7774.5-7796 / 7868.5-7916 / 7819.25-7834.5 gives -0.4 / 12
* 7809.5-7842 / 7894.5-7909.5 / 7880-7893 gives 0.0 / 11.8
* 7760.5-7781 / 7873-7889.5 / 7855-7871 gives -1.0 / 11.9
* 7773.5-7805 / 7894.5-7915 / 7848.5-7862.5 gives -0.8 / 12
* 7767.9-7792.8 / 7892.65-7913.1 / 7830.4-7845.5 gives -0.4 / 12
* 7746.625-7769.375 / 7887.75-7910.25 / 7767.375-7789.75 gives -0.2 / 12.3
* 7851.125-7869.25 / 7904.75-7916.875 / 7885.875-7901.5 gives 0.8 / 12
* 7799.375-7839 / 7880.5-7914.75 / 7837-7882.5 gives -0.4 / 12.2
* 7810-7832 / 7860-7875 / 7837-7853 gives -0.1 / 12.4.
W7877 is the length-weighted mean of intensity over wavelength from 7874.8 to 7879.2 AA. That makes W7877 11.5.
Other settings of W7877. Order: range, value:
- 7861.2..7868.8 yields 12.6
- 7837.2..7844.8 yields 12.5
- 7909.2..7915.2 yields 11.6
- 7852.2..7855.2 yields 12.4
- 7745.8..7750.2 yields 12.4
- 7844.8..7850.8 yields 12.4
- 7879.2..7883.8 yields 12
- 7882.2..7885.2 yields 12.2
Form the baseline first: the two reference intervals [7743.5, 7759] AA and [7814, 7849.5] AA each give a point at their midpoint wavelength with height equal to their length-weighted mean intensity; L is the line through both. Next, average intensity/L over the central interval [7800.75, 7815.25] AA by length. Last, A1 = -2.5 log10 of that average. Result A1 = -0.06 mag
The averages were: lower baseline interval 12.4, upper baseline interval 12.5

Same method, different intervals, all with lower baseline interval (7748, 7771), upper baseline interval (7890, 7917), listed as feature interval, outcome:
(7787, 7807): -0.04 mag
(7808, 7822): -0.07 mag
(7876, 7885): -0.02 mag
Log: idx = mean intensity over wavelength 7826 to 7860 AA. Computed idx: 12.4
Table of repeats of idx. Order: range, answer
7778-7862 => 12.6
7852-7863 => 12.8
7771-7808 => 12.6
